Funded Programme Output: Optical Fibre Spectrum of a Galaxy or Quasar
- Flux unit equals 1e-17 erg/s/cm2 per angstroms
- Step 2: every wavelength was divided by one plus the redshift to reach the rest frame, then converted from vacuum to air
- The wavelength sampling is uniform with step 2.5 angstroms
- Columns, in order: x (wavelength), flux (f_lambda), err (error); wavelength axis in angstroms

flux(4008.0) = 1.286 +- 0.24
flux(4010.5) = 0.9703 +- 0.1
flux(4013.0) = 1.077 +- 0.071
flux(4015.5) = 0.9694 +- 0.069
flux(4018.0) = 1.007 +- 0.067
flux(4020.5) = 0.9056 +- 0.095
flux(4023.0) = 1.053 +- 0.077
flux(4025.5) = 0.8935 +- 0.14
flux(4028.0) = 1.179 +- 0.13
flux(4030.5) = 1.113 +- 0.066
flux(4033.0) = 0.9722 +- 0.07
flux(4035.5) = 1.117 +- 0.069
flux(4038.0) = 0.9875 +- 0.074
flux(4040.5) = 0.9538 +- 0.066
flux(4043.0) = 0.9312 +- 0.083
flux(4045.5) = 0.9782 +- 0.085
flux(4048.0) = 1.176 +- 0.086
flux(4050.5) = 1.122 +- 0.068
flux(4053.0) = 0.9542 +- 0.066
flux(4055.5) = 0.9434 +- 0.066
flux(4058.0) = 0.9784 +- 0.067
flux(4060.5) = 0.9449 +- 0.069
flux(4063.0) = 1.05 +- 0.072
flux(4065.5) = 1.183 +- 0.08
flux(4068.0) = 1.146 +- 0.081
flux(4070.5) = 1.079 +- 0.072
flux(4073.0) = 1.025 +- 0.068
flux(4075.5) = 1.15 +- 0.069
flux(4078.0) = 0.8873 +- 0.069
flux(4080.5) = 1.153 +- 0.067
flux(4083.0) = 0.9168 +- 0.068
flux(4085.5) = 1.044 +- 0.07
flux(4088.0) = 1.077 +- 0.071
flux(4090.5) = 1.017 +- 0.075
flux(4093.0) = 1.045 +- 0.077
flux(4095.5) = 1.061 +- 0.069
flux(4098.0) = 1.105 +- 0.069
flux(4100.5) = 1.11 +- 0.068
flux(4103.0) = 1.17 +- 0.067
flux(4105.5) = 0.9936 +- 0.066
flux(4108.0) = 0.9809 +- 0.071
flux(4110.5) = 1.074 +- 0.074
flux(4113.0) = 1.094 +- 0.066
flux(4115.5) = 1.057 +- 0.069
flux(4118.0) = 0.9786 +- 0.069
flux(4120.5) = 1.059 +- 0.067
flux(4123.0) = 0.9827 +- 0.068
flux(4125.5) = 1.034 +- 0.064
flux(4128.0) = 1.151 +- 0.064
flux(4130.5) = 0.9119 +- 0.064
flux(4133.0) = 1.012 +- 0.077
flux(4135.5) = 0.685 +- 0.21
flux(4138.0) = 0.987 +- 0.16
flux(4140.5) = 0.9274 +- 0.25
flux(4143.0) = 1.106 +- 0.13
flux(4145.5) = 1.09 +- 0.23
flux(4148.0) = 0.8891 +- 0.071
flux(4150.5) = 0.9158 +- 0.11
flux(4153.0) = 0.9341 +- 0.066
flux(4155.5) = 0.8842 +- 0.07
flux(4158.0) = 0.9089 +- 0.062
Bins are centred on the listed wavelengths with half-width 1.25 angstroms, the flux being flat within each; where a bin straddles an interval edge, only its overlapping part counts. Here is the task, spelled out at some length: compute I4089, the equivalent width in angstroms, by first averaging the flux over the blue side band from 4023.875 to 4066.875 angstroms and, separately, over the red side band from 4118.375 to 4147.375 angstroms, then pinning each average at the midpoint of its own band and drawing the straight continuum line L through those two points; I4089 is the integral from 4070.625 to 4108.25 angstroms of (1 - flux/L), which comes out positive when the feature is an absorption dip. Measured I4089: -1.5 angstroms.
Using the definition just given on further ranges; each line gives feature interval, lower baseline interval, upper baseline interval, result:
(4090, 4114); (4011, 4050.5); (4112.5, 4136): -1.39 angstroms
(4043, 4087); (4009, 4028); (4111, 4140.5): -1.89 angstroms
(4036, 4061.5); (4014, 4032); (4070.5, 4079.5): 0.59 angstroms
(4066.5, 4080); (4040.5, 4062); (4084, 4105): -0.36 angstroms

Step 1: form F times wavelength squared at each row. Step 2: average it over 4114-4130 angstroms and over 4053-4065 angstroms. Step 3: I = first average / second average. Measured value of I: 1.1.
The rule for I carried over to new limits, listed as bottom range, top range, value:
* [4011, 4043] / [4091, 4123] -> 1.08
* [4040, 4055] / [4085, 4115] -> 1.07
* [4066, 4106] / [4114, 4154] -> 0.95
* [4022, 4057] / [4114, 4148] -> 1.01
